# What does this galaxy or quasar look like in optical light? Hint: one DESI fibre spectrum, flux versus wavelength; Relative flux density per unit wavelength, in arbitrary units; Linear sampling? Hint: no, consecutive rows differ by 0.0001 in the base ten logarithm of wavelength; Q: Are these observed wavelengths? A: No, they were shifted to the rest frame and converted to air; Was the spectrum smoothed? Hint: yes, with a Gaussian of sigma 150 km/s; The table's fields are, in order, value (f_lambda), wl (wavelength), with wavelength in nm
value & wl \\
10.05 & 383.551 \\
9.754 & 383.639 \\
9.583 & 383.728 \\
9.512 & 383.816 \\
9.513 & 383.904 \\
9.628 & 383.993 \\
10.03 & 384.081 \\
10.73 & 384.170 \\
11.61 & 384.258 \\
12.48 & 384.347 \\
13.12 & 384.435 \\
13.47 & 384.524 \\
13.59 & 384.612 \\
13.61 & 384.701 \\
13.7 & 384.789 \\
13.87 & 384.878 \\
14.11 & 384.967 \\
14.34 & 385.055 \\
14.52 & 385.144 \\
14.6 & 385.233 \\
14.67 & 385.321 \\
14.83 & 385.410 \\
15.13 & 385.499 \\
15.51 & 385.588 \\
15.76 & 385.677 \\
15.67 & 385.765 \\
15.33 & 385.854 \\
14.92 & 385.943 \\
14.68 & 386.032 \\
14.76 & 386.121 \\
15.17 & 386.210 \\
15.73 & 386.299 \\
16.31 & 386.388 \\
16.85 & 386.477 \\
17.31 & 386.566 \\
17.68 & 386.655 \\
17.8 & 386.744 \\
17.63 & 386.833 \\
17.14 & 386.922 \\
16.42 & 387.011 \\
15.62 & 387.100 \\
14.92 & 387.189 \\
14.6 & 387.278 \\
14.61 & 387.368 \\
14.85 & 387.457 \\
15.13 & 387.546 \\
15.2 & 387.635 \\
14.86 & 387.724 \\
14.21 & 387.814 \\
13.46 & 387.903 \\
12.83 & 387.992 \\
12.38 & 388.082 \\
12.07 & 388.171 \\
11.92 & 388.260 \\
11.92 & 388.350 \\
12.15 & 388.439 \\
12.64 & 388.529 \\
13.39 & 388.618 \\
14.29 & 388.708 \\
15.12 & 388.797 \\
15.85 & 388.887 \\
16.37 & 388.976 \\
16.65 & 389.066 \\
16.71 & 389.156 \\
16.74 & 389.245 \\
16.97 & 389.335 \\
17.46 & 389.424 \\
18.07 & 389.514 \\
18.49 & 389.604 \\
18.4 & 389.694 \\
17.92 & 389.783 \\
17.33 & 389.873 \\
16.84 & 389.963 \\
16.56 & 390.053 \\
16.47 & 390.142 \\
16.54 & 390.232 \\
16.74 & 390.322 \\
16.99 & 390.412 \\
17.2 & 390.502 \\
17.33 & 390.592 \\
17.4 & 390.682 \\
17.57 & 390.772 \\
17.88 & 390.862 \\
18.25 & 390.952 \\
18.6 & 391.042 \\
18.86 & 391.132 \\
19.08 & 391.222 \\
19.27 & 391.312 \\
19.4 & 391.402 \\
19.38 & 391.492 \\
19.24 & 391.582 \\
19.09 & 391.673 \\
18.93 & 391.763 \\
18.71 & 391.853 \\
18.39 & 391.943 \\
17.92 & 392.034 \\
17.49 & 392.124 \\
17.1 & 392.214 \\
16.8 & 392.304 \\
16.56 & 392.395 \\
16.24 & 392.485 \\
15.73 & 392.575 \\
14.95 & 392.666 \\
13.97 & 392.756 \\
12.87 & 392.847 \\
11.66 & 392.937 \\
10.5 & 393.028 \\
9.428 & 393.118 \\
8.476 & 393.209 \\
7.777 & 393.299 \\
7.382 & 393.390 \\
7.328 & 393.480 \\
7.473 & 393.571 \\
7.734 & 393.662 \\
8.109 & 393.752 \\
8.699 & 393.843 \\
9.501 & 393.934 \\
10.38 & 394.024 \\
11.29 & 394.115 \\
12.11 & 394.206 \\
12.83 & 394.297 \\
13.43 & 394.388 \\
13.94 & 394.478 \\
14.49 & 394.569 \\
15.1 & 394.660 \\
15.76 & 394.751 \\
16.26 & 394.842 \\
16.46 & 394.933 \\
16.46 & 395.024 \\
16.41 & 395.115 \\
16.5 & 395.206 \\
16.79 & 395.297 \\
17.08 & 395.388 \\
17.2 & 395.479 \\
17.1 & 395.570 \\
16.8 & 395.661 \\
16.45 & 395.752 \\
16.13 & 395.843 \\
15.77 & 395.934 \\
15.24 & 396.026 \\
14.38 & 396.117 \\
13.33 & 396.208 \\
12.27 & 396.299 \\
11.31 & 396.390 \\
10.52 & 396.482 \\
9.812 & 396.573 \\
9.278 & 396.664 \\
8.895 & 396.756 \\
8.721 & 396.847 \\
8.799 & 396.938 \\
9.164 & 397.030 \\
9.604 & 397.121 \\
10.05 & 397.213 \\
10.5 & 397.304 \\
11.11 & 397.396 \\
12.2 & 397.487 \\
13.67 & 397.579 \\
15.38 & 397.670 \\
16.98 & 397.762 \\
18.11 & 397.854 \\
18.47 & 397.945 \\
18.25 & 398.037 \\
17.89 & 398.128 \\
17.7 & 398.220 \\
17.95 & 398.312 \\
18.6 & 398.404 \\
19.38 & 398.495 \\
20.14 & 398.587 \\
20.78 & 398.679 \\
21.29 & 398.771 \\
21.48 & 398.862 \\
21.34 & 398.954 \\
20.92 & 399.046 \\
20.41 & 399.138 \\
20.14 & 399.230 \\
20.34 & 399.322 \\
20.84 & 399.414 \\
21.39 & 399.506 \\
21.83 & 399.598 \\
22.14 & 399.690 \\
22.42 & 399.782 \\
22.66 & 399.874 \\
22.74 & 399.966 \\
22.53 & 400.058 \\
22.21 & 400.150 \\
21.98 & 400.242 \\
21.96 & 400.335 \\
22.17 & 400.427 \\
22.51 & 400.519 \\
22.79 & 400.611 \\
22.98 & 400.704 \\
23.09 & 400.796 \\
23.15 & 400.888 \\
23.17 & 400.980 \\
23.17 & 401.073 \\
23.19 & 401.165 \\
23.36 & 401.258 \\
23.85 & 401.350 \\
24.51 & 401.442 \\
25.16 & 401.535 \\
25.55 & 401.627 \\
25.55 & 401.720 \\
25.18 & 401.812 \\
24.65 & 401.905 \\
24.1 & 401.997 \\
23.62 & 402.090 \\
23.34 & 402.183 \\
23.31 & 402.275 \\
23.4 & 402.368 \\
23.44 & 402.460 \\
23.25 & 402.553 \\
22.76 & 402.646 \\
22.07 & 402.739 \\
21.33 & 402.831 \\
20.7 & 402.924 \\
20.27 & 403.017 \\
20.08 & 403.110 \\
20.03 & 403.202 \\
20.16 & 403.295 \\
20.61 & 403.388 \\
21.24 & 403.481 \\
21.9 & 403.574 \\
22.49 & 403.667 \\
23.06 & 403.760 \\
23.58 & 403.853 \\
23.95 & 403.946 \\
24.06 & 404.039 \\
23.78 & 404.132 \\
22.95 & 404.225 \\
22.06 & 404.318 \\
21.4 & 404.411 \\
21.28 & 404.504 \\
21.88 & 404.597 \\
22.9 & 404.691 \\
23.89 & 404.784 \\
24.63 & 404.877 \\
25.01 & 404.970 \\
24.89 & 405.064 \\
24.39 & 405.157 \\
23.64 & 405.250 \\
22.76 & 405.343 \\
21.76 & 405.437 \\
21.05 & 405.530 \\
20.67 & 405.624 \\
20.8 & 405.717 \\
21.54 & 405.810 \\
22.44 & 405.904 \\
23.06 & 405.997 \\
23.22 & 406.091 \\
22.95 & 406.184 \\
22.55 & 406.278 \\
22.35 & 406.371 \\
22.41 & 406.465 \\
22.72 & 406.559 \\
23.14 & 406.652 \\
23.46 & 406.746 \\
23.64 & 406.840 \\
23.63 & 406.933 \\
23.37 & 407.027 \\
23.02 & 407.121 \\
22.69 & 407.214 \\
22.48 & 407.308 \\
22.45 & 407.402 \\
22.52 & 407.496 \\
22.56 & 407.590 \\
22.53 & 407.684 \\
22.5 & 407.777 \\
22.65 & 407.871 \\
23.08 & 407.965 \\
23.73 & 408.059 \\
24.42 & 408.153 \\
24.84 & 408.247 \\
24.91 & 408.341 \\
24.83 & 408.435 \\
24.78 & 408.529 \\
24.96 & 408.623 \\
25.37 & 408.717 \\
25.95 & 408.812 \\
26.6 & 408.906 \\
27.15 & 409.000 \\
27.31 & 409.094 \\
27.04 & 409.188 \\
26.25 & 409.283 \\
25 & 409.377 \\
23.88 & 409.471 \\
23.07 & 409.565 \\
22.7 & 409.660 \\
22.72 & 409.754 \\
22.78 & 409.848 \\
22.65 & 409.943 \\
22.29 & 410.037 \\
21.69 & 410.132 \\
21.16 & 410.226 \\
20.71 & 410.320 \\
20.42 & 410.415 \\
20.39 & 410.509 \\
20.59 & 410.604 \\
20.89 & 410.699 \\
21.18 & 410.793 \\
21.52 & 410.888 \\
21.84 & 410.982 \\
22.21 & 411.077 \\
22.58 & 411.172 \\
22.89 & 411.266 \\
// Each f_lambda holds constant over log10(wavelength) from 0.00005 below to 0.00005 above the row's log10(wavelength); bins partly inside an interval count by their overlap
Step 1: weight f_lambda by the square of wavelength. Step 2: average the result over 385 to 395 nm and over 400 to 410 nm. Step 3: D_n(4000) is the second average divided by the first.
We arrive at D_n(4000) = 1.66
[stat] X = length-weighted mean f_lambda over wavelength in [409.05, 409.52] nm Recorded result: 25.9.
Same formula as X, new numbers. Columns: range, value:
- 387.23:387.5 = 14.7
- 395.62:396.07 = 16.1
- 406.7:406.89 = 23.6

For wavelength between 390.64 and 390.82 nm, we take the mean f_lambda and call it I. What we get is 17.5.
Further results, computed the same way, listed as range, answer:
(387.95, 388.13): 12.6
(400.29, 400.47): 22.1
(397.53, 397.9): 16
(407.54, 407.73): 22.5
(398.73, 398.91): 21.5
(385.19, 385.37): 14.7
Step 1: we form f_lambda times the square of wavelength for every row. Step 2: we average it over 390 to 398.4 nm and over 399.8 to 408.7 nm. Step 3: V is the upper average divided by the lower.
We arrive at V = 1.66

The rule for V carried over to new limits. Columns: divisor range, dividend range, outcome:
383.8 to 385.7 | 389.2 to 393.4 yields 1.30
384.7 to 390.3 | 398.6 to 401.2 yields 1.52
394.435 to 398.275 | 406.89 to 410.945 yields 1.75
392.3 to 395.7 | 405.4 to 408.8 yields 1.89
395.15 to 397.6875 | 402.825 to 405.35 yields 1.80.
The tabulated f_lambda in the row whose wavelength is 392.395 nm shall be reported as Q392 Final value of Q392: 16.56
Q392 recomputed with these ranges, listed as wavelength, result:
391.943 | 18.39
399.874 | 22.66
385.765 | 15.67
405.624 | 20.67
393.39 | 7.382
